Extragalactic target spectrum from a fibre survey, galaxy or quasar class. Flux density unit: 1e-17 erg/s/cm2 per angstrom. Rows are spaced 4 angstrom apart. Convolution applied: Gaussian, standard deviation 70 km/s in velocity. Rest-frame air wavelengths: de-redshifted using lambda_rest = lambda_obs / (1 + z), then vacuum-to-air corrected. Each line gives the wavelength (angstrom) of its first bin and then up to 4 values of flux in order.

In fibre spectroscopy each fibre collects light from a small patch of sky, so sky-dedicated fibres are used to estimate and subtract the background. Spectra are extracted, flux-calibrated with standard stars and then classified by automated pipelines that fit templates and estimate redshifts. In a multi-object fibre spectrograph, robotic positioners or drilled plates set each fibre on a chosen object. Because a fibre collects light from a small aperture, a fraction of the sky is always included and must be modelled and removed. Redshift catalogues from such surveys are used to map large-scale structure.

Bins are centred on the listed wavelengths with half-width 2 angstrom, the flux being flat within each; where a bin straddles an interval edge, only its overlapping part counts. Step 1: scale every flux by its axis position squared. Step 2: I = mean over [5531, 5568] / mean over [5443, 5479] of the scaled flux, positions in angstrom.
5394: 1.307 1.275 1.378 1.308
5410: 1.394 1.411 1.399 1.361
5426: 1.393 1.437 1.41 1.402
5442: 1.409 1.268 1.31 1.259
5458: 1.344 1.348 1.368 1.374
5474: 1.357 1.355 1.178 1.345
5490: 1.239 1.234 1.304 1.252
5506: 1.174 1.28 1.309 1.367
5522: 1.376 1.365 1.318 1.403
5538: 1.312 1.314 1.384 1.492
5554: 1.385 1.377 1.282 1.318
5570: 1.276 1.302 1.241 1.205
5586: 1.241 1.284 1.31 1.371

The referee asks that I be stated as 1.05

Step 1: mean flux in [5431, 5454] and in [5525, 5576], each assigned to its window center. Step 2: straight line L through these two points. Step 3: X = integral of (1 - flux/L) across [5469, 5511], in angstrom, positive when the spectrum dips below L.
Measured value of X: 2.3 angstrom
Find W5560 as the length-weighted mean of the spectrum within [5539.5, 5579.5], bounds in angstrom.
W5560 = 1.34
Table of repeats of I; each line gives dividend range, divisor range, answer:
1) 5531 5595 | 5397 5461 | 1.02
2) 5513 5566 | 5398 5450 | 1.03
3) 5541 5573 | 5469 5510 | 1.08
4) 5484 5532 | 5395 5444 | 0.97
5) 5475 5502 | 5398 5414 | 0.97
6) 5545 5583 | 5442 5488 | 1.04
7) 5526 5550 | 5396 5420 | 1.05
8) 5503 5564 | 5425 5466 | 1.02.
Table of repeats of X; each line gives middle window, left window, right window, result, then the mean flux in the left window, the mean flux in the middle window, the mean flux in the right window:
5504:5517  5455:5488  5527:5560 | 0.87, 1.33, 1.26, 1.37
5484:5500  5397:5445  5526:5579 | 0.93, 1.38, 1.28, 1.34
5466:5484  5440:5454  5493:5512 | -0.52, 1.32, 1.32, 1.25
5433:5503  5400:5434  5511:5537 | 2.59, 1.39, 1.32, 1.35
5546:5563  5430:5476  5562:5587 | -1.45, 1.35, 1.39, 1.27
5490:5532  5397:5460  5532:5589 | 1.32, 1.36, 1.3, 1.32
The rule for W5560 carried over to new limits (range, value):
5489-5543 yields 1.3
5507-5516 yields 1.28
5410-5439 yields 1.4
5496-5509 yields 1.25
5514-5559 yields 1.37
